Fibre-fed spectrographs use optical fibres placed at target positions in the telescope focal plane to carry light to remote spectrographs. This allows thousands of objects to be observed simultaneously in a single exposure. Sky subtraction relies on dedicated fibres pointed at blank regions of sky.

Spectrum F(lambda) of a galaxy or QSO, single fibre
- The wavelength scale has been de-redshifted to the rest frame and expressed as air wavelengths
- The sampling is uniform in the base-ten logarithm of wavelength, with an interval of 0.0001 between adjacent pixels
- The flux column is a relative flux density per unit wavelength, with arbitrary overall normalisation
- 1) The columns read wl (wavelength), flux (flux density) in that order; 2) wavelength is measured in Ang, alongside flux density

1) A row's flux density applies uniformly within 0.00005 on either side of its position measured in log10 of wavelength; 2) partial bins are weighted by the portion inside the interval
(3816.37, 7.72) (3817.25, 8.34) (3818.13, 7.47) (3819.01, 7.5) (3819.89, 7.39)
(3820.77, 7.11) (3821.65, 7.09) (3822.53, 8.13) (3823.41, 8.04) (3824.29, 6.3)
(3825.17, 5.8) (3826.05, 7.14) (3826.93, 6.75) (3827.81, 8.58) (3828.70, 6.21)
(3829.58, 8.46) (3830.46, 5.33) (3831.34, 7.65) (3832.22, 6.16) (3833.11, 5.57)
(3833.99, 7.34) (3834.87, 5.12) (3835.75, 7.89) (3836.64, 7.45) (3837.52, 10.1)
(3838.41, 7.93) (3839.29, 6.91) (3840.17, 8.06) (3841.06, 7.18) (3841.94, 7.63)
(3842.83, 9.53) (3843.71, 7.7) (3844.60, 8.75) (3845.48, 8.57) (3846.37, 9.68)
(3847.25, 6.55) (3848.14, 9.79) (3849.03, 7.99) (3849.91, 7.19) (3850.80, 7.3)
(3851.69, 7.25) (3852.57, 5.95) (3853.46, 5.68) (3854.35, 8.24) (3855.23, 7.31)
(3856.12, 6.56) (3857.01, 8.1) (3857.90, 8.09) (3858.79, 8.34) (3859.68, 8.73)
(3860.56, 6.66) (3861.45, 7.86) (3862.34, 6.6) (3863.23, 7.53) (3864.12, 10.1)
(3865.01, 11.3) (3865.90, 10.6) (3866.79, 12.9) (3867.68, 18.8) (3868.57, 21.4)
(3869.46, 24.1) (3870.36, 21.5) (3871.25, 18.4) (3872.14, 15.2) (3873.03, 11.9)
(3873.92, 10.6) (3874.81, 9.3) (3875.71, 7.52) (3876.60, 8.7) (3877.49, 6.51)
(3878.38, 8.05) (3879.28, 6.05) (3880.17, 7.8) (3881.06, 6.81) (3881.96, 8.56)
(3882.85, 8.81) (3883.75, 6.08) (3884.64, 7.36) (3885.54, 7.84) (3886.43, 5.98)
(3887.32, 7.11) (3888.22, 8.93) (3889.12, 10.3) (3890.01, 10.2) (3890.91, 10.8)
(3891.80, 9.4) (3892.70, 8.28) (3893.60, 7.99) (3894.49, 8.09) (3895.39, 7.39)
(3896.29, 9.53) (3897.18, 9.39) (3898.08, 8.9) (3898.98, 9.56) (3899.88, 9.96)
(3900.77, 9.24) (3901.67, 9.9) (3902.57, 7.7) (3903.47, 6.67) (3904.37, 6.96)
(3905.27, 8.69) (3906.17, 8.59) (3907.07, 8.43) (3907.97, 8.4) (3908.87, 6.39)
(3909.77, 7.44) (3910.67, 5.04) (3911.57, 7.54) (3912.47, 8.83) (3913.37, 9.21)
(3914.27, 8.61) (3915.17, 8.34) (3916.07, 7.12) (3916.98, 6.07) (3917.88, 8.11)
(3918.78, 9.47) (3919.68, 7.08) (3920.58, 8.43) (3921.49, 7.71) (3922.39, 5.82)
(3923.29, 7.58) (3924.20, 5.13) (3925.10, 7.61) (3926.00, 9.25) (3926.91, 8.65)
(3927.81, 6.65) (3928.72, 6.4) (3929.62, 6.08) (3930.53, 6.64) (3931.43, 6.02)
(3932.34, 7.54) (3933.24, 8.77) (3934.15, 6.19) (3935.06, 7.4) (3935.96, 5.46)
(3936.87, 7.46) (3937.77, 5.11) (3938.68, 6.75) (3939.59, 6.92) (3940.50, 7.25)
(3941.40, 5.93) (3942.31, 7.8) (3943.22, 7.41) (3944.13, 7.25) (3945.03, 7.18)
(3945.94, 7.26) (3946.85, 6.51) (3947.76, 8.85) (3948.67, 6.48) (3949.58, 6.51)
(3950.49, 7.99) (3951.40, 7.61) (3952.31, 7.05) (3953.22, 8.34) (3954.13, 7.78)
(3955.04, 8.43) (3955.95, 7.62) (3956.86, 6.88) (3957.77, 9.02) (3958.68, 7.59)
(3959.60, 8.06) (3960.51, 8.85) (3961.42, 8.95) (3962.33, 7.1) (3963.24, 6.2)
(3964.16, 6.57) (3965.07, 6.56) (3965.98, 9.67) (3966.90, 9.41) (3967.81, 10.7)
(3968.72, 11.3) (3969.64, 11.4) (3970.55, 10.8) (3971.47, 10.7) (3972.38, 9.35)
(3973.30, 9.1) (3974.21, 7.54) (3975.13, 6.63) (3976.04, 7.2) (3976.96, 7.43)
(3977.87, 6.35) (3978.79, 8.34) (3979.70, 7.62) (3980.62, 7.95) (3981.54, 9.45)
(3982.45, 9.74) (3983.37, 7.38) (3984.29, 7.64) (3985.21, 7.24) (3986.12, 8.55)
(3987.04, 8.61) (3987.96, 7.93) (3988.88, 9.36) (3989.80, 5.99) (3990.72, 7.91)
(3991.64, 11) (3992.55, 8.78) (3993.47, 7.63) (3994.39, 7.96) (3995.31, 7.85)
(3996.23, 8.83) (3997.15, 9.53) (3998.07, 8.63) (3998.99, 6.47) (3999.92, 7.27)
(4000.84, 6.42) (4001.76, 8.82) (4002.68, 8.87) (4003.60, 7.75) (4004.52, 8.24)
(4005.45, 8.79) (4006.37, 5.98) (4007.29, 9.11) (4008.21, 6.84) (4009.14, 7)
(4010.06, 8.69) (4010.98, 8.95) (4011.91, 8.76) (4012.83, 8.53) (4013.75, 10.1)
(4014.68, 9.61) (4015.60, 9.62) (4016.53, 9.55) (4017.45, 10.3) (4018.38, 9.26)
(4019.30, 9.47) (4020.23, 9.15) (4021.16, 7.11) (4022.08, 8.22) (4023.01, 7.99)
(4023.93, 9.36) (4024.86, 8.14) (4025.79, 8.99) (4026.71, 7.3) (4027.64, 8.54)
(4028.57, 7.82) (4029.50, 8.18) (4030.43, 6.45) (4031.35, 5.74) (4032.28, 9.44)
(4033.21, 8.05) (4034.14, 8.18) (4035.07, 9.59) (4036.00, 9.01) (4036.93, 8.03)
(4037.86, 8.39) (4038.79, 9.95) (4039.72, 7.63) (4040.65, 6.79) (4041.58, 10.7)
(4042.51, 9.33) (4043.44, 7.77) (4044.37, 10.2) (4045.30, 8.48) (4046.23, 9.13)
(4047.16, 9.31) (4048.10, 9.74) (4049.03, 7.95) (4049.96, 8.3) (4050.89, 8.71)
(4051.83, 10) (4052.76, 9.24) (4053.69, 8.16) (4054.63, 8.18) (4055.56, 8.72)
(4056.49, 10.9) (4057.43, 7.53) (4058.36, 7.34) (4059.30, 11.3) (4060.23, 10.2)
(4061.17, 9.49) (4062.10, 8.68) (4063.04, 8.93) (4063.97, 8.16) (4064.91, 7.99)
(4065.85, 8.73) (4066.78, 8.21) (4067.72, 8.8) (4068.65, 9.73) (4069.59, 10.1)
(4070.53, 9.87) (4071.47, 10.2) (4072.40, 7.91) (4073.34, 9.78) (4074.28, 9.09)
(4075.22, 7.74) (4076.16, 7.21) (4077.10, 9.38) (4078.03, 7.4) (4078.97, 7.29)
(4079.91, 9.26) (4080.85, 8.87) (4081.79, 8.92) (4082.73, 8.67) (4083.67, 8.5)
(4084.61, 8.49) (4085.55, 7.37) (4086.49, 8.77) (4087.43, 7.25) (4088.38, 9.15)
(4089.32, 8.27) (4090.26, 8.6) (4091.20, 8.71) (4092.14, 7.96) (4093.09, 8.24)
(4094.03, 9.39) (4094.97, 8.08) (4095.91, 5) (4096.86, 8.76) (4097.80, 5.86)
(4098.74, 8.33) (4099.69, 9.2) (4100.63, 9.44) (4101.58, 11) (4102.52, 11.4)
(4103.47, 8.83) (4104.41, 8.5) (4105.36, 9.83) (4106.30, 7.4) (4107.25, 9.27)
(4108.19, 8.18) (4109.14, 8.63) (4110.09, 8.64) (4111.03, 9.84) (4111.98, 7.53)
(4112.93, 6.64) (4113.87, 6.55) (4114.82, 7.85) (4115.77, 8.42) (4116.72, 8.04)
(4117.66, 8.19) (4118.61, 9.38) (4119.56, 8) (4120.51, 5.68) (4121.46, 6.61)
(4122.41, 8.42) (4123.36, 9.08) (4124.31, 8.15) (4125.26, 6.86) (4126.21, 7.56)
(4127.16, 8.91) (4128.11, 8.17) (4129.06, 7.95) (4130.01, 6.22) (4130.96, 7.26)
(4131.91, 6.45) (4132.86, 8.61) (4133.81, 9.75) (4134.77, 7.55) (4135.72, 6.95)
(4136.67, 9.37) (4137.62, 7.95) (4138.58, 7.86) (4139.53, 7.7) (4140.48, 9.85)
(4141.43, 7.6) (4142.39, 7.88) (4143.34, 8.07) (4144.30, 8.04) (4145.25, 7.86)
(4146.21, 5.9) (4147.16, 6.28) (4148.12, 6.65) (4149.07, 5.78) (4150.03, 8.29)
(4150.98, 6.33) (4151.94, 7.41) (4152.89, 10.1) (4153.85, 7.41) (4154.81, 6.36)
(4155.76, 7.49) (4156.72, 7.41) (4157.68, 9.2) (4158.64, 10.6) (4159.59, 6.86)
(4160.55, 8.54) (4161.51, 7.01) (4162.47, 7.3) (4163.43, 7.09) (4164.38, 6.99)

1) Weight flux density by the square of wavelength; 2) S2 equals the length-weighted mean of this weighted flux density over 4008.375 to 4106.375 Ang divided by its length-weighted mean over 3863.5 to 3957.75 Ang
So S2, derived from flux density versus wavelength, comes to 1.09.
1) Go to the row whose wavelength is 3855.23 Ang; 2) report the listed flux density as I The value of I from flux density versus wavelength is 7.31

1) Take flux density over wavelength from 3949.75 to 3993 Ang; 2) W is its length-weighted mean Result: 8.32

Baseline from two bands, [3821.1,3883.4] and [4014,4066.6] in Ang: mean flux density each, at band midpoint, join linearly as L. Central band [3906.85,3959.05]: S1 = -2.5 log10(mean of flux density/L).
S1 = 0.20 mag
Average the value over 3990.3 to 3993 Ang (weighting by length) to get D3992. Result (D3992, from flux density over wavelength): 9.28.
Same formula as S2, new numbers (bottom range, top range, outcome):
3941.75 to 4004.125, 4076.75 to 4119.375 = 1.10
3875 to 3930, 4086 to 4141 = 1.15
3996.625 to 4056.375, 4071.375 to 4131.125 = 1.01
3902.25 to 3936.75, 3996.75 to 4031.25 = 1.18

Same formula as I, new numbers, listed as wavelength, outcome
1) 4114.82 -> 7.85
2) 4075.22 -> 7.74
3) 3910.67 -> 5.04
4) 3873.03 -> 11.9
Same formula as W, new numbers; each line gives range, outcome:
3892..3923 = 8.09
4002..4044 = 8.48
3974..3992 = 7.98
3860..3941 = 8.78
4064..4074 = 9.09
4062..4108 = 8.62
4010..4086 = 8.74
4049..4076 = 8.96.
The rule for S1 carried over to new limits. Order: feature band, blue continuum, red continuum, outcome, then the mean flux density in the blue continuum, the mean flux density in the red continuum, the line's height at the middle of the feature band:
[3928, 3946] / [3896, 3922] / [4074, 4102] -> 0.20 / 8.17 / 8.33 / 8.19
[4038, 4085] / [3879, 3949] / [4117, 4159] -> -0.14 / 7.7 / 7.79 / 7.76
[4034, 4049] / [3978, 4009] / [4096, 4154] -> -0.10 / 8.1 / 8.02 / 8.07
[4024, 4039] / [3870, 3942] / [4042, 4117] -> 0.04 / 8.22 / 8.66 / 8.54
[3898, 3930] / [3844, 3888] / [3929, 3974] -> 0.10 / 9.54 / 7.79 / 8.56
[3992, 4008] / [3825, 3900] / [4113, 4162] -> 0.04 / 8.92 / 7.76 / 8.34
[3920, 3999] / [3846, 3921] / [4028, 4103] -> 0.14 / 9.06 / 8.66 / 8.89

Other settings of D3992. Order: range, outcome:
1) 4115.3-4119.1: 8.51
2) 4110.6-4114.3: 7.63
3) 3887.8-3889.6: 9.64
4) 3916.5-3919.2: 7.85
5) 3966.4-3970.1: 10.7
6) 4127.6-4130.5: 7.47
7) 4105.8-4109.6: 8.39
